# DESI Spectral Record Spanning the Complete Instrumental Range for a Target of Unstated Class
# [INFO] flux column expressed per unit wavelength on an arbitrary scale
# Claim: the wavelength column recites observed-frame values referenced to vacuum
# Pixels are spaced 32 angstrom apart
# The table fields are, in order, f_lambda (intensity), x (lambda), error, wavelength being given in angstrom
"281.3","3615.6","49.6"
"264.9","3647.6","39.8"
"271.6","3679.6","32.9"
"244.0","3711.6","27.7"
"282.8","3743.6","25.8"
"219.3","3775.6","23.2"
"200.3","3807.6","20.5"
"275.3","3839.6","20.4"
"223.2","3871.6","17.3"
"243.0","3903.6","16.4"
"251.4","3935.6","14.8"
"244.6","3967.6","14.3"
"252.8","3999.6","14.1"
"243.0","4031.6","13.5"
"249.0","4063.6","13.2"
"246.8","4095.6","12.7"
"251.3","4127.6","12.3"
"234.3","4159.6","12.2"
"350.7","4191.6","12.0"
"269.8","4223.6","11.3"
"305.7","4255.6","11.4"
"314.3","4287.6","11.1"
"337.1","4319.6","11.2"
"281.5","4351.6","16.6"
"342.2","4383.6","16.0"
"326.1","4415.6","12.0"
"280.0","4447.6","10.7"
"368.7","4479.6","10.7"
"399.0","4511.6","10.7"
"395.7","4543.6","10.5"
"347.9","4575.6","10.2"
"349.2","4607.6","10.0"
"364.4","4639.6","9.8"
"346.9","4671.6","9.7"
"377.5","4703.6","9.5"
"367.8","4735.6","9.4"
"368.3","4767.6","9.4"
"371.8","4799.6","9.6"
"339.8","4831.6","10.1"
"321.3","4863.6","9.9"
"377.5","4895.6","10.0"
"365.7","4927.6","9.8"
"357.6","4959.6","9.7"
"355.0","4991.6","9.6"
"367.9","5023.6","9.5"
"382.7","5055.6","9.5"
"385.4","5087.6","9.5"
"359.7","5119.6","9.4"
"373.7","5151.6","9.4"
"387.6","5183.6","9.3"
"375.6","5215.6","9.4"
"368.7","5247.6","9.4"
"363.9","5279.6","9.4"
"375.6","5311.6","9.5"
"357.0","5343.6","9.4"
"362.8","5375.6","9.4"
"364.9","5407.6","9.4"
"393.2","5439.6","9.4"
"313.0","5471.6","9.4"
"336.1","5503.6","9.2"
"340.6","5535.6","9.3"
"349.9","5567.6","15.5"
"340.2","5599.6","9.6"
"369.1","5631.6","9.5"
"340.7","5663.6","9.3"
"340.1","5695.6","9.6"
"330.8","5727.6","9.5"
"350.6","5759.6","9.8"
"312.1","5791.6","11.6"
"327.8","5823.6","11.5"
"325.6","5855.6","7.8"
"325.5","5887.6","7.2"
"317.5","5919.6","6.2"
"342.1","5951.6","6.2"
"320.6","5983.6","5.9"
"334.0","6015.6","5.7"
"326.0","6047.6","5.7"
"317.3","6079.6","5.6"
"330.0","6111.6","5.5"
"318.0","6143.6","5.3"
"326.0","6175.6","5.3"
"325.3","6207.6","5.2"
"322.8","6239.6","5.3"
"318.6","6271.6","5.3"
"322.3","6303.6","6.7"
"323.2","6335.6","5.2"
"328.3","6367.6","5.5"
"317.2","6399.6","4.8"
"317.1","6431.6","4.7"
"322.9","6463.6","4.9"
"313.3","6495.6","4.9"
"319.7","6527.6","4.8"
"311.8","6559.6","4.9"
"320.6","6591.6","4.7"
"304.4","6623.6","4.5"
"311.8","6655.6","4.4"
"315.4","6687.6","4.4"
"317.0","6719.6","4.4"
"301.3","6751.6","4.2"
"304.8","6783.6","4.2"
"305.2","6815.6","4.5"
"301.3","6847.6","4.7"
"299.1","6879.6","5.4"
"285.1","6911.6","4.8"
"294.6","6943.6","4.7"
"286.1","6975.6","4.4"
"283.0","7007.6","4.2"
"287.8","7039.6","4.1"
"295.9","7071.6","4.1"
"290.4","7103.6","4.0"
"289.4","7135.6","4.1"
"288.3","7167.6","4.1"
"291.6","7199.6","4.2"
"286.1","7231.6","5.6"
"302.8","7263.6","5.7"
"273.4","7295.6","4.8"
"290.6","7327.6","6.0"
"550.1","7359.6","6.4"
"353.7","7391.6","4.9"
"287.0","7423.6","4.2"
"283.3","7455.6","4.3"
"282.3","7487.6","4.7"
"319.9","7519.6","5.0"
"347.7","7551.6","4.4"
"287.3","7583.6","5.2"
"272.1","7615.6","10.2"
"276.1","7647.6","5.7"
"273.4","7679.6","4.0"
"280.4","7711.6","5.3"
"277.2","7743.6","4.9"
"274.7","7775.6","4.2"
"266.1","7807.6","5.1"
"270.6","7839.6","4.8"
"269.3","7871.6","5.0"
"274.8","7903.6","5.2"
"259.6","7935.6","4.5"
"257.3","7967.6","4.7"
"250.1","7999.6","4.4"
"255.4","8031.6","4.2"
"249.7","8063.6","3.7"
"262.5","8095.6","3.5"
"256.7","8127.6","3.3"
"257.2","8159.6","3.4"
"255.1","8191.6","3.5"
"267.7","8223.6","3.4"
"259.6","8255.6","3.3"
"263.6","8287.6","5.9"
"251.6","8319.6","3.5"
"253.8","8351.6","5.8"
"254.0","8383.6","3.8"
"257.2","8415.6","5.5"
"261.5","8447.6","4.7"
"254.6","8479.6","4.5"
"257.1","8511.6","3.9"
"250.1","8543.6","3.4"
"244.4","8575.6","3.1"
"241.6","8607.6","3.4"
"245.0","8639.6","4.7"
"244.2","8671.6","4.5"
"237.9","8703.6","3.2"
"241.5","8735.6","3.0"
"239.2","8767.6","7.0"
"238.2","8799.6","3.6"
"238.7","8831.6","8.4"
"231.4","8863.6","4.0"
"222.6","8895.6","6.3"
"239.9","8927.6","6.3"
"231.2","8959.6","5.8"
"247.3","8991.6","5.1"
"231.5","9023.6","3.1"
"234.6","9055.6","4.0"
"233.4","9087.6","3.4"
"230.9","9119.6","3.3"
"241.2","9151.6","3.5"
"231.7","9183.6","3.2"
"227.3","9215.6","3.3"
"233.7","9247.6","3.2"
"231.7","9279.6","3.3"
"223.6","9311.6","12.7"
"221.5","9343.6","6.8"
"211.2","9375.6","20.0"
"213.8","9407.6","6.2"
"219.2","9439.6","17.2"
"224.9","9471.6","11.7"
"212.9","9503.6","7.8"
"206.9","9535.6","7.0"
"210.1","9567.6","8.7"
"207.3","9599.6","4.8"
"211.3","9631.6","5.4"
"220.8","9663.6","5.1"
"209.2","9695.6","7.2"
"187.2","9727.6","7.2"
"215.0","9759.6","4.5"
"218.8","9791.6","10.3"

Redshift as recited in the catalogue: 0.12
